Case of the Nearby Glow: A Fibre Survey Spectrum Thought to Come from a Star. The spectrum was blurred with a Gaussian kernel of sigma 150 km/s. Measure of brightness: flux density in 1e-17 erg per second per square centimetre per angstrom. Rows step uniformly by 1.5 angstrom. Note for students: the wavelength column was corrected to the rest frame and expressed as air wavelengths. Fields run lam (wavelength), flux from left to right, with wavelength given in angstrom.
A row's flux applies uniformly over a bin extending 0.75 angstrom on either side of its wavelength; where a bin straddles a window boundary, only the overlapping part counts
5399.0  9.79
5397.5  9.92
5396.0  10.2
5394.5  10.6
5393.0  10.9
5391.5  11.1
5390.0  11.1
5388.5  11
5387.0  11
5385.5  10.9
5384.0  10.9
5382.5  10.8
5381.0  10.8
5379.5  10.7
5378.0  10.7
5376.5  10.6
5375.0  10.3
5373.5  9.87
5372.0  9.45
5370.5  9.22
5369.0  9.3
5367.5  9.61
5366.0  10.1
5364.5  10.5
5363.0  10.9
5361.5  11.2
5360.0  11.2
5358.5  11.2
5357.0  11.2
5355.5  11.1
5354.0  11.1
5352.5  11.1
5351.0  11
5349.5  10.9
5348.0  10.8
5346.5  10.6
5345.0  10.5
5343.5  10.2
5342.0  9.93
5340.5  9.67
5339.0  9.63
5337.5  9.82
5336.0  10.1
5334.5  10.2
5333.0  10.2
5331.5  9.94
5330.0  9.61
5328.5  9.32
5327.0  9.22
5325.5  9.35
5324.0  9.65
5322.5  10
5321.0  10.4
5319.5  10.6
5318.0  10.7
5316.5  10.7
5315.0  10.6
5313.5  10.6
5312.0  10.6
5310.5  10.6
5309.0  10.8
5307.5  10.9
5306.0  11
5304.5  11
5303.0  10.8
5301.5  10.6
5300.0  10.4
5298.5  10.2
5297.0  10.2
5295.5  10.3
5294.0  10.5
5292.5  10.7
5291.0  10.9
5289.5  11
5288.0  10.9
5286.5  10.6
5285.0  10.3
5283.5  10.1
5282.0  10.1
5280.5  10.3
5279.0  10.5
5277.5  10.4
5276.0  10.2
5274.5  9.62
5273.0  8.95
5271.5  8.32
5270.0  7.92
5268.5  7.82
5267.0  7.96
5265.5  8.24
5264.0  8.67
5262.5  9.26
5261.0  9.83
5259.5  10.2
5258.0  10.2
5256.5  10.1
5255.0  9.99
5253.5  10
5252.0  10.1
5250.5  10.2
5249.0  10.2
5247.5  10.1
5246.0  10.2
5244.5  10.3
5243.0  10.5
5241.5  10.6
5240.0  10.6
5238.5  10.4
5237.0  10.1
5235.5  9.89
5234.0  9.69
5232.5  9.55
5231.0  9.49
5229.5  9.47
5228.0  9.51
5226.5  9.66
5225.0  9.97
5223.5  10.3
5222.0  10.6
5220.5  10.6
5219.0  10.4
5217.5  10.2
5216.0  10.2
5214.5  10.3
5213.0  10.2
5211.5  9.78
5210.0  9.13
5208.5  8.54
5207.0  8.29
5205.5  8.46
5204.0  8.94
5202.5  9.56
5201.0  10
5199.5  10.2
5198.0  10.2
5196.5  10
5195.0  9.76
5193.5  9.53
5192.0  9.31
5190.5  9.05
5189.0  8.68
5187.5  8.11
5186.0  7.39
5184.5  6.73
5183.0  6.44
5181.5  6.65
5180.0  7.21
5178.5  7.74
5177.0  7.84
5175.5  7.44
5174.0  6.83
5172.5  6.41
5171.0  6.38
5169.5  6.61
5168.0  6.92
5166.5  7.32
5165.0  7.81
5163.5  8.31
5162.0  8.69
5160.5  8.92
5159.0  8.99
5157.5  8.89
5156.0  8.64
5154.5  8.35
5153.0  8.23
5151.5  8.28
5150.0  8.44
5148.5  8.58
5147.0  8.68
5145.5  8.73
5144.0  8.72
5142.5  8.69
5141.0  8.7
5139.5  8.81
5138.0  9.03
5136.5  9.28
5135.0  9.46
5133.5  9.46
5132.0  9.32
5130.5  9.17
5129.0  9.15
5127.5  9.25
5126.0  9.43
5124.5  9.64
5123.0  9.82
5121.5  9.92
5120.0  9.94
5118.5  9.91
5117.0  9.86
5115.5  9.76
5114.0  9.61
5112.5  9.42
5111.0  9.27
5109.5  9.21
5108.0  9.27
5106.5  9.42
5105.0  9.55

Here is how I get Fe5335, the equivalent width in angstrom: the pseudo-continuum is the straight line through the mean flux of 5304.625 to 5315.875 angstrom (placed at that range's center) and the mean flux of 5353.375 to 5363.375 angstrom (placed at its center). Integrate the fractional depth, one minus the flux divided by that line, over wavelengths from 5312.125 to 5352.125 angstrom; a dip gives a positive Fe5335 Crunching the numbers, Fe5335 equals 2.7 angstrom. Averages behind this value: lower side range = 10.7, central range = 10.2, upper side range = 11.1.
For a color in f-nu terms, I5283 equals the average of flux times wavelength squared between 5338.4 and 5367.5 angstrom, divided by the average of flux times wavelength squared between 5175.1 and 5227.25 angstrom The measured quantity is 1.24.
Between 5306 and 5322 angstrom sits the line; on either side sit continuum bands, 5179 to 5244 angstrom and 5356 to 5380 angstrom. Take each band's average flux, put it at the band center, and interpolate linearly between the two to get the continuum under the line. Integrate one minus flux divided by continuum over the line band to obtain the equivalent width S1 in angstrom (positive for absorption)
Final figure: -1.0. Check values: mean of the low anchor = 9.4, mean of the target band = 10.7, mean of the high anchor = 10.4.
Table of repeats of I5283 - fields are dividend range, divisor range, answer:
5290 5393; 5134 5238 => 1.26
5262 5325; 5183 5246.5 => 1.08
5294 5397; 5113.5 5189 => 1.33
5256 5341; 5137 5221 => 1.22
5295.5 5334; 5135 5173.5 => 1.33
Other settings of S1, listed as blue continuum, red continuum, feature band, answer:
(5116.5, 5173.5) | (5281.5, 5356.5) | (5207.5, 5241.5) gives -1.66 angstrom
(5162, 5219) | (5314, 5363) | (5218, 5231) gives -1.64 angstrom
